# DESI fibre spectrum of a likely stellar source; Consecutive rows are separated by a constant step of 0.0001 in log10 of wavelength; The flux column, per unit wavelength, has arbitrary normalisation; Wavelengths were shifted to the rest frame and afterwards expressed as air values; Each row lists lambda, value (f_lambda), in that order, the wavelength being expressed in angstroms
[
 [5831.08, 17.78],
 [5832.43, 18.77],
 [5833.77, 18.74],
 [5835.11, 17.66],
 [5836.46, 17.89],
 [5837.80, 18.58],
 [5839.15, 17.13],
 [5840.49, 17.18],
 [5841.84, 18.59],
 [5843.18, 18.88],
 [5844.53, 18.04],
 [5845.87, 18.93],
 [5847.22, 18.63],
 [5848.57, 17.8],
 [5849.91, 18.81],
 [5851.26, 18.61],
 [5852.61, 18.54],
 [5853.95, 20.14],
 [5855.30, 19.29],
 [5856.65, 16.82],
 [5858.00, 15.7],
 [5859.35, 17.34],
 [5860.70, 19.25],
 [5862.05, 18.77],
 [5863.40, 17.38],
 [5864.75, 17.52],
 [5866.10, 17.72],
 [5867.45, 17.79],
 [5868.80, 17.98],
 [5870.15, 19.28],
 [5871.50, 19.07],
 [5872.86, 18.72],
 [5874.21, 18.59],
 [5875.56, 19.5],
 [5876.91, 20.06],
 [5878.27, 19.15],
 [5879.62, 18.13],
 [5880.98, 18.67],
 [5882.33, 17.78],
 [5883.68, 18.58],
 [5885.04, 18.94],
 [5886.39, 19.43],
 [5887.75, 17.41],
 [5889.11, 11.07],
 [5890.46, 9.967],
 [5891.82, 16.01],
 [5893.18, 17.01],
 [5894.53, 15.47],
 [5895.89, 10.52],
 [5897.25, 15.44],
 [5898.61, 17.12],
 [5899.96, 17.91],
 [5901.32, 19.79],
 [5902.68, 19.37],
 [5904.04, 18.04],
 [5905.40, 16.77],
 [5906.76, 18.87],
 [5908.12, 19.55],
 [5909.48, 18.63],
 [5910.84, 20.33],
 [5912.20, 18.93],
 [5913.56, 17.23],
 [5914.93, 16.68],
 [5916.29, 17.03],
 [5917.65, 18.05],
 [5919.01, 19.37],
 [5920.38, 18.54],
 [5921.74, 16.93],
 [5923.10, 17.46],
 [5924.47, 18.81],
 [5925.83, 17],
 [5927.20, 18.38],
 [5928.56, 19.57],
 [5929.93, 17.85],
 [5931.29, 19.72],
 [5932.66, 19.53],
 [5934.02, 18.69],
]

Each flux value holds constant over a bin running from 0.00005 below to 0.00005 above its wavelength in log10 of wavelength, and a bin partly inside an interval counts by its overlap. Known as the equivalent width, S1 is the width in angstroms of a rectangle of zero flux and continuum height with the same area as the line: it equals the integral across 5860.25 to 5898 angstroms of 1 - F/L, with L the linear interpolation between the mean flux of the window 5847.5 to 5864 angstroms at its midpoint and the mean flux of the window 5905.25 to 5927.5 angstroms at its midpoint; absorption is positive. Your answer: 1.8 angstroms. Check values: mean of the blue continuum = 18.2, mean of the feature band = 17.3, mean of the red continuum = 18.2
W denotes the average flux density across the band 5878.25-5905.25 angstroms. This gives 16.7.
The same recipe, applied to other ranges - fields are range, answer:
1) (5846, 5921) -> 17.8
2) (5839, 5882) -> 18.4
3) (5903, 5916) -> 18.3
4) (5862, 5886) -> 18.5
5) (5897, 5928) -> 18.1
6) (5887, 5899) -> 14.4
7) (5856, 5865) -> 17.5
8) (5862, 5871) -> 18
